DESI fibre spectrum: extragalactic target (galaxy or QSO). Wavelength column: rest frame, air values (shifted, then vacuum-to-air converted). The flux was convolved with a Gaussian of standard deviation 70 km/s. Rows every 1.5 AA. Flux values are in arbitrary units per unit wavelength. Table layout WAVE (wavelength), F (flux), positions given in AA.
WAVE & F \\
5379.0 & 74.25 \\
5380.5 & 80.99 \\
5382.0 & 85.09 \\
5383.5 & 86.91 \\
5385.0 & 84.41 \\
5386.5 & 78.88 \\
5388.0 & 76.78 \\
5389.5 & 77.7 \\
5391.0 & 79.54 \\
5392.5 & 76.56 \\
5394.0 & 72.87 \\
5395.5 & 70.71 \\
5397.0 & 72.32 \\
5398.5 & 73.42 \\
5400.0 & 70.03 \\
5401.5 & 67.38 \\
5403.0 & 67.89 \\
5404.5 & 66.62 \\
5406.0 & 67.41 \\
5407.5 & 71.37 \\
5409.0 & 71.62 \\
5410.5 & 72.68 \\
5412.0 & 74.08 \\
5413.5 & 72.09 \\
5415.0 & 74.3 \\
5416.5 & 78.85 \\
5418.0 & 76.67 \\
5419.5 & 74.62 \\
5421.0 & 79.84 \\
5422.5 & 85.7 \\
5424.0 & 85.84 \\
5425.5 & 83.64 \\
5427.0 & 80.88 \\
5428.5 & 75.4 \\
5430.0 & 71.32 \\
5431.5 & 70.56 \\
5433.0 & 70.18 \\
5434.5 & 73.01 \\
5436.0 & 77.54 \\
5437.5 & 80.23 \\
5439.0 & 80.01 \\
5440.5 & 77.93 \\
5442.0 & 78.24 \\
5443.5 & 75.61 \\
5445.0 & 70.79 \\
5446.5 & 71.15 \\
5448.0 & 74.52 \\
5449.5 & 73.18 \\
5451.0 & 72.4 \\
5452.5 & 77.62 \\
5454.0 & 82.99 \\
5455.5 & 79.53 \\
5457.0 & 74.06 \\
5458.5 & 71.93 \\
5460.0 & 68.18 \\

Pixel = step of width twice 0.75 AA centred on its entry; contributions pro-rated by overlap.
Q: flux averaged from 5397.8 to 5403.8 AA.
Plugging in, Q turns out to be 69.6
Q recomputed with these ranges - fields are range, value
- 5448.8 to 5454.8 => 76.6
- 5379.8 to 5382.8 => 83.1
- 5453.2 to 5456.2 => 81.2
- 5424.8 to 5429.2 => 80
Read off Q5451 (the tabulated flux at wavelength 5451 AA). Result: 72.4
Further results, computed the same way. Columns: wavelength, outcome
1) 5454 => 82.99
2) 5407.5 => 71.37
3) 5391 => 79.54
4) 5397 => 72.32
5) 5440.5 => 77.93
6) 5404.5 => 66.62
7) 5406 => 67.41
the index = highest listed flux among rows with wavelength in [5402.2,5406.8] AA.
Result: 67.89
